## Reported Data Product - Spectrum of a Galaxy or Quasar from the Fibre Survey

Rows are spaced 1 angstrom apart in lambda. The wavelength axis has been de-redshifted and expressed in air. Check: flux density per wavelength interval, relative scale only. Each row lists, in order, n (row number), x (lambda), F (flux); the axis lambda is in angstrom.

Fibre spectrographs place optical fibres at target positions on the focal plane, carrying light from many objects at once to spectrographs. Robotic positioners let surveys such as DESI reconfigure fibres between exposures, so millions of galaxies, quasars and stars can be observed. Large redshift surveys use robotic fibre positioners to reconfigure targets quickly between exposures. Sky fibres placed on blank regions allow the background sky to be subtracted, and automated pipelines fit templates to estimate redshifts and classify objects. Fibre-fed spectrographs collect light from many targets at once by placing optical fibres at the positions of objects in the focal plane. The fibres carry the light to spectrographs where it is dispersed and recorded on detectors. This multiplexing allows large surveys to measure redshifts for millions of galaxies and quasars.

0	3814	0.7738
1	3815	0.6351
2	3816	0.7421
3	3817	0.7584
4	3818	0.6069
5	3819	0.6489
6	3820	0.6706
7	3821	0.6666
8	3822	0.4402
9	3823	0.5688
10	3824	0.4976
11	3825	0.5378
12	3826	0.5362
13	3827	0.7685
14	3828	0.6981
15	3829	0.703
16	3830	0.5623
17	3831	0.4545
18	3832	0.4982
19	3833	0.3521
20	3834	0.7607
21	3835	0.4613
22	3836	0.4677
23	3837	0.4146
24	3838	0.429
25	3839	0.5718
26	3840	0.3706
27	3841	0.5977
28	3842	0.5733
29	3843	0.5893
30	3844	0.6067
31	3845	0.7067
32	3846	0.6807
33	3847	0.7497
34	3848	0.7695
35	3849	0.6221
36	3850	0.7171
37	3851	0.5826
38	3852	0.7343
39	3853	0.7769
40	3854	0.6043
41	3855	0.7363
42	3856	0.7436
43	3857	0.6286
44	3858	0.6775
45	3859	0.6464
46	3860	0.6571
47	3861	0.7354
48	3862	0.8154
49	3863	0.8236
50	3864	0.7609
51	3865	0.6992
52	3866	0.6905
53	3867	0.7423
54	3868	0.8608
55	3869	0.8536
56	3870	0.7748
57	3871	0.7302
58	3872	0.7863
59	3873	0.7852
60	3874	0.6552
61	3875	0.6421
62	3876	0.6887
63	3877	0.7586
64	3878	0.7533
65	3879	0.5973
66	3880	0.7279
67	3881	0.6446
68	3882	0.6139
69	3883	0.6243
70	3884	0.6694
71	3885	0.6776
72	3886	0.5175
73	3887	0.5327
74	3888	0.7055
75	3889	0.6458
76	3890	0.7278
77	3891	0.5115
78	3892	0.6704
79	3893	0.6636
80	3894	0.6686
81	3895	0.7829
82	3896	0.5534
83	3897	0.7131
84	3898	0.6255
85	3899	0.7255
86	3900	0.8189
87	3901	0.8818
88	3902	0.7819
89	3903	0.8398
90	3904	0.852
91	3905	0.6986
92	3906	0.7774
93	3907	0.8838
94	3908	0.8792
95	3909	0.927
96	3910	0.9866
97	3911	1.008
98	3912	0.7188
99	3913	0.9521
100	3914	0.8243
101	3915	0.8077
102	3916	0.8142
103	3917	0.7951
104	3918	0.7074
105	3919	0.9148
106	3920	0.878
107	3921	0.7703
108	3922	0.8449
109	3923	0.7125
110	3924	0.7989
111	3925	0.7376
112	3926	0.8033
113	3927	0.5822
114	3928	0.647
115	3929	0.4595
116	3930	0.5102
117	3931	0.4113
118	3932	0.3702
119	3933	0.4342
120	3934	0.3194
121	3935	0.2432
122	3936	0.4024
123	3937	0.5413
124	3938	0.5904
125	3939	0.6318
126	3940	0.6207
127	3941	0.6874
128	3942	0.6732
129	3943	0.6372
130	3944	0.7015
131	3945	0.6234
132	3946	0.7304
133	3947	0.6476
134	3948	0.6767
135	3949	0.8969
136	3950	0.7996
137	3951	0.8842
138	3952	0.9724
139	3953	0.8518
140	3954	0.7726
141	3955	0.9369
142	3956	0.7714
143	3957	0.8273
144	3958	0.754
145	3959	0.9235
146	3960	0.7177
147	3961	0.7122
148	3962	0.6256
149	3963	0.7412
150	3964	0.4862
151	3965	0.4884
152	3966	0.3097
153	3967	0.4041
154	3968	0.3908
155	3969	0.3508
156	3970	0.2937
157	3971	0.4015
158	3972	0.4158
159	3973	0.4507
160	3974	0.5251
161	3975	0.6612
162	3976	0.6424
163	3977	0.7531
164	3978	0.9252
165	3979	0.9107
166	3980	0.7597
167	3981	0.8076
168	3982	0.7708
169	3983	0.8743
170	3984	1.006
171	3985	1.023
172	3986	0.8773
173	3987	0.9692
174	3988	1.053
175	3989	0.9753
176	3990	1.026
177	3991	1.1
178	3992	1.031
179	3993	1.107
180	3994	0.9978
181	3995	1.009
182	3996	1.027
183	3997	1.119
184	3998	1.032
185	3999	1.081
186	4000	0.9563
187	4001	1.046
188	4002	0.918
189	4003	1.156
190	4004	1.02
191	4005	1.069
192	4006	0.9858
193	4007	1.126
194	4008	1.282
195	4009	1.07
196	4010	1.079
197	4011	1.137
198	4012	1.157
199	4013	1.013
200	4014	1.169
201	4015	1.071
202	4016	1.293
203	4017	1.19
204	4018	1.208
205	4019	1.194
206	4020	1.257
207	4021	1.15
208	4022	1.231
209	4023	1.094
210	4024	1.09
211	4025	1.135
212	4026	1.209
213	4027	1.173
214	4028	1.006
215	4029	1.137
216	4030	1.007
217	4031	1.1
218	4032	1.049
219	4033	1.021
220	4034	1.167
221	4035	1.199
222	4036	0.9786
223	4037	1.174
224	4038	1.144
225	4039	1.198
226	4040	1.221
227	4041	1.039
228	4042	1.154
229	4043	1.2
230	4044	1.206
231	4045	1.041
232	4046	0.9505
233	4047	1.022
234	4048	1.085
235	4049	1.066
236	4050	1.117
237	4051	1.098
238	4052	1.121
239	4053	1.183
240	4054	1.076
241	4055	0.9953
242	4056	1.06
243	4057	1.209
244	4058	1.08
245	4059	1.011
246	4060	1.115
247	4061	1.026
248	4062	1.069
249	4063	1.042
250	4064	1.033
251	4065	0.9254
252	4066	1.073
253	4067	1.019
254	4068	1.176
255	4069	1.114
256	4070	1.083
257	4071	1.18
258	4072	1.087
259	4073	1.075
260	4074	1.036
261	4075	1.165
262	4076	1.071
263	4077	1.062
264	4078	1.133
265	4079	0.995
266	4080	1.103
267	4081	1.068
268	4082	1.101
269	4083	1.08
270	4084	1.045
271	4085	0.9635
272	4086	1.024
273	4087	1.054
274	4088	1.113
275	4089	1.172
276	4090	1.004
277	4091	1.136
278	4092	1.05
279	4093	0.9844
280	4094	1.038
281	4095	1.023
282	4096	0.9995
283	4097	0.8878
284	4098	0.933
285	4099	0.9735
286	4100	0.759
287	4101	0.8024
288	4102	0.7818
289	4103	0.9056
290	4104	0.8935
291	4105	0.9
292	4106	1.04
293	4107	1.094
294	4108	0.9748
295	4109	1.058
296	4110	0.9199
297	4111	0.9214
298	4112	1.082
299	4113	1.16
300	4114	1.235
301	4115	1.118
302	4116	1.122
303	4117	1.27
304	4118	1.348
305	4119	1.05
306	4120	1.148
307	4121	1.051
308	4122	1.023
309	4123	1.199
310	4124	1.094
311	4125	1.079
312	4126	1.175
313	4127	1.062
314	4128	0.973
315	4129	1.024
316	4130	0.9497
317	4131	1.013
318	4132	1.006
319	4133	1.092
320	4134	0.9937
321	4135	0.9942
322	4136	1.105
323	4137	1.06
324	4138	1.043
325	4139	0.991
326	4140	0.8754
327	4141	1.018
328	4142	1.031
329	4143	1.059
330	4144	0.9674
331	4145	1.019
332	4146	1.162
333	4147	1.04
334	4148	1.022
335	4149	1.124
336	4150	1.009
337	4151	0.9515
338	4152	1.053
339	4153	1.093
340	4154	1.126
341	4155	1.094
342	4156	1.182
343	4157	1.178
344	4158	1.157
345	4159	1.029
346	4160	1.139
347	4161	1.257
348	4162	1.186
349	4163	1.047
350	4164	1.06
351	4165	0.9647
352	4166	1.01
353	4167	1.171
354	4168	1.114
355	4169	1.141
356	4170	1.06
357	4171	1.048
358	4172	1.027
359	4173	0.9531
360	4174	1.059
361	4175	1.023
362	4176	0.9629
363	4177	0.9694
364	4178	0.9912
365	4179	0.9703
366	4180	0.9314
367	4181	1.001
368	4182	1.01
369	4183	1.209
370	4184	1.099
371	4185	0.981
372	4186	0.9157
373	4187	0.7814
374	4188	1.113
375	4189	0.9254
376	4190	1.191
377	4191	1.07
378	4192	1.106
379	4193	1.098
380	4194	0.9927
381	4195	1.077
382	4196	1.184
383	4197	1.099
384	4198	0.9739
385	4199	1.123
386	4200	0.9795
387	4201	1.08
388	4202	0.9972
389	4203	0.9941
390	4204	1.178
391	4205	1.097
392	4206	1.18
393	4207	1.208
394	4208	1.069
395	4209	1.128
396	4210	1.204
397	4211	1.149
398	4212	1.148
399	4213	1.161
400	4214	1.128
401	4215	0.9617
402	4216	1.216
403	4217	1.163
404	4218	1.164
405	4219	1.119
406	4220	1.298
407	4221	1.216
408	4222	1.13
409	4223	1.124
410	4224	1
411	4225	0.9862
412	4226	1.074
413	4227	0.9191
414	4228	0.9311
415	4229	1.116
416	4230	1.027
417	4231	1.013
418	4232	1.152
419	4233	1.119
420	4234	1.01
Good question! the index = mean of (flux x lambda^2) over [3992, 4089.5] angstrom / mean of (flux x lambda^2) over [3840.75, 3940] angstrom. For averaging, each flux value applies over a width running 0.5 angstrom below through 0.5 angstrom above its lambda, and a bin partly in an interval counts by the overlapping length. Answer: 1.69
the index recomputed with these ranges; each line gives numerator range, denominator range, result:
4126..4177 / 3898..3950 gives 1.67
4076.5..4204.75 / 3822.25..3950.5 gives 1.76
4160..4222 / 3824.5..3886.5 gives 1.94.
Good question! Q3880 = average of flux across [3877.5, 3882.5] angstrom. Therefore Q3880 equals 0.667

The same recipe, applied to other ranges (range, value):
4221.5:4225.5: 1.06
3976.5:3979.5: 0.863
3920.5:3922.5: 0.808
